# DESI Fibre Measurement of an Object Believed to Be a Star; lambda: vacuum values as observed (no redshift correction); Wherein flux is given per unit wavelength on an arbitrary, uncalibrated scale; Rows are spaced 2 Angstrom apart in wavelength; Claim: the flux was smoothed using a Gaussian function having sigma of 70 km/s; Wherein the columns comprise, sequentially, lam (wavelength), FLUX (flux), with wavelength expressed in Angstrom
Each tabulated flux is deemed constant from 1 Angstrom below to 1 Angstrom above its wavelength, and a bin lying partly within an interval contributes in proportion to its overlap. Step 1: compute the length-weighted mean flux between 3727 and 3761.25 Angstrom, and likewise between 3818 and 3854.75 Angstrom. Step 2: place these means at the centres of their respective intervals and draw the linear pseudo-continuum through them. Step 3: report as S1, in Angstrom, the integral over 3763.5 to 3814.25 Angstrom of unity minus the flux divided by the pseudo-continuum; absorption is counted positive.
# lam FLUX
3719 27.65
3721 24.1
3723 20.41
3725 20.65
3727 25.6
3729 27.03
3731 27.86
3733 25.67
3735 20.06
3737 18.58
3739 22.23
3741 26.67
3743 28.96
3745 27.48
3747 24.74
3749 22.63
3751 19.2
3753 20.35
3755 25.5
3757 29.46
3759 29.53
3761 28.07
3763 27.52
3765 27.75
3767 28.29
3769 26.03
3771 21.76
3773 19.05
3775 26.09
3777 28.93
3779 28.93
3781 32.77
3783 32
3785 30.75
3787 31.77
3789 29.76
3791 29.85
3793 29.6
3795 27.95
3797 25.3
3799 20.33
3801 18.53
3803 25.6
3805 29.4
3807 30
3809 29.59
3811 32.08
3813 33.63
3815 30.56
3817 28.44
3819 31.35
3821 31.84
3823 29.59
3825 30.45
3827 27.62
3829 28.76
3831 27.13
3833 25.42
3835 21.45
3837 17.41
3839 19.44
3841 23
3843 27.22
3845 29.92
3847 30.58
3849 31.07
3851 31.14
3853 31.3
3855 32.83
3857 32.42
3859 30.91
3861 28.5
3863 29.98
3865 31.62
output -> -3.16 Angstrom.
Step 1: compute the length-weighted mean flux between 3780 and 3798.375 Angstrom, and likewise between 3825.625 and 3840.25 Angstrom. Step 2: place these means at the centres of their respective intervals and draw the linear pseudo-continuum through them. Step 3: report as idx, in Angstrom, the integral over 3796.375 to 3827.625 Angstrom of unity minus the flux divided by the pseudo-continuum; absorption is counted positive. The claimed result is -2.1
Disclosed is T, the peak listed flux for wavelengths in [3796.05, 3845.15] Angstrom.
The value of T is 33.63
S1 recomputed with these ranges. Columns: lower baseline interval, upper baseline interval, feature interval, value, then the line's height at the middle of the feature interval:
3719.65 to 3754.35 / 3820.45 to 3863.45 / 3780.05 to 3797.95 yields -2.9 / 25.9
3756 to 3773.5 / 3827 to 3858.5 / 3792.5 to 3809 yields 0.6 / 26.9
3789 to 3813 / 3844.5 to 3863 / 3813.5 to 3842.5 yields 2.4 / 29.3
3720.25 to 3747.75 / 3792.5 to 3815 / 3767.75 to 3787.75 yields -1.1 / 26.3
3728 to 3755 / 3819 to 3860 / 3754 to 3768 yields -1.8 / 24.8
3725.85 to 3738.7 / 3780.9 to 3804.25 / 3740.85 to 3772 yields -0.5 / 25.5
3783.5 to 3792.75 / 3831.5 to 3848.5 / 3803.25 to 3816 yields -1.1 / 28.1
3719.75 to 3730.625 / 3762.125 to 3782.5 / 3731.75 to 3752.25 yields 1.1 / 24.9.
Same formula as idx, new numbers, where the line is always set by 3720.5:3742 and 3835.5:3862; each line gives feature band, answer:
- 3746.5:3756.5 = 0.65 Angstrom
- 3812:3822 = -1.63 Angstrom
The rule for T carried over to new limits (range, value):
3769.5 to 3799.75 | 32.77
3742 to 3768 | 29.53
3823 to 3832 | 30.45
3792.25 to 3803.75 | 29.6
